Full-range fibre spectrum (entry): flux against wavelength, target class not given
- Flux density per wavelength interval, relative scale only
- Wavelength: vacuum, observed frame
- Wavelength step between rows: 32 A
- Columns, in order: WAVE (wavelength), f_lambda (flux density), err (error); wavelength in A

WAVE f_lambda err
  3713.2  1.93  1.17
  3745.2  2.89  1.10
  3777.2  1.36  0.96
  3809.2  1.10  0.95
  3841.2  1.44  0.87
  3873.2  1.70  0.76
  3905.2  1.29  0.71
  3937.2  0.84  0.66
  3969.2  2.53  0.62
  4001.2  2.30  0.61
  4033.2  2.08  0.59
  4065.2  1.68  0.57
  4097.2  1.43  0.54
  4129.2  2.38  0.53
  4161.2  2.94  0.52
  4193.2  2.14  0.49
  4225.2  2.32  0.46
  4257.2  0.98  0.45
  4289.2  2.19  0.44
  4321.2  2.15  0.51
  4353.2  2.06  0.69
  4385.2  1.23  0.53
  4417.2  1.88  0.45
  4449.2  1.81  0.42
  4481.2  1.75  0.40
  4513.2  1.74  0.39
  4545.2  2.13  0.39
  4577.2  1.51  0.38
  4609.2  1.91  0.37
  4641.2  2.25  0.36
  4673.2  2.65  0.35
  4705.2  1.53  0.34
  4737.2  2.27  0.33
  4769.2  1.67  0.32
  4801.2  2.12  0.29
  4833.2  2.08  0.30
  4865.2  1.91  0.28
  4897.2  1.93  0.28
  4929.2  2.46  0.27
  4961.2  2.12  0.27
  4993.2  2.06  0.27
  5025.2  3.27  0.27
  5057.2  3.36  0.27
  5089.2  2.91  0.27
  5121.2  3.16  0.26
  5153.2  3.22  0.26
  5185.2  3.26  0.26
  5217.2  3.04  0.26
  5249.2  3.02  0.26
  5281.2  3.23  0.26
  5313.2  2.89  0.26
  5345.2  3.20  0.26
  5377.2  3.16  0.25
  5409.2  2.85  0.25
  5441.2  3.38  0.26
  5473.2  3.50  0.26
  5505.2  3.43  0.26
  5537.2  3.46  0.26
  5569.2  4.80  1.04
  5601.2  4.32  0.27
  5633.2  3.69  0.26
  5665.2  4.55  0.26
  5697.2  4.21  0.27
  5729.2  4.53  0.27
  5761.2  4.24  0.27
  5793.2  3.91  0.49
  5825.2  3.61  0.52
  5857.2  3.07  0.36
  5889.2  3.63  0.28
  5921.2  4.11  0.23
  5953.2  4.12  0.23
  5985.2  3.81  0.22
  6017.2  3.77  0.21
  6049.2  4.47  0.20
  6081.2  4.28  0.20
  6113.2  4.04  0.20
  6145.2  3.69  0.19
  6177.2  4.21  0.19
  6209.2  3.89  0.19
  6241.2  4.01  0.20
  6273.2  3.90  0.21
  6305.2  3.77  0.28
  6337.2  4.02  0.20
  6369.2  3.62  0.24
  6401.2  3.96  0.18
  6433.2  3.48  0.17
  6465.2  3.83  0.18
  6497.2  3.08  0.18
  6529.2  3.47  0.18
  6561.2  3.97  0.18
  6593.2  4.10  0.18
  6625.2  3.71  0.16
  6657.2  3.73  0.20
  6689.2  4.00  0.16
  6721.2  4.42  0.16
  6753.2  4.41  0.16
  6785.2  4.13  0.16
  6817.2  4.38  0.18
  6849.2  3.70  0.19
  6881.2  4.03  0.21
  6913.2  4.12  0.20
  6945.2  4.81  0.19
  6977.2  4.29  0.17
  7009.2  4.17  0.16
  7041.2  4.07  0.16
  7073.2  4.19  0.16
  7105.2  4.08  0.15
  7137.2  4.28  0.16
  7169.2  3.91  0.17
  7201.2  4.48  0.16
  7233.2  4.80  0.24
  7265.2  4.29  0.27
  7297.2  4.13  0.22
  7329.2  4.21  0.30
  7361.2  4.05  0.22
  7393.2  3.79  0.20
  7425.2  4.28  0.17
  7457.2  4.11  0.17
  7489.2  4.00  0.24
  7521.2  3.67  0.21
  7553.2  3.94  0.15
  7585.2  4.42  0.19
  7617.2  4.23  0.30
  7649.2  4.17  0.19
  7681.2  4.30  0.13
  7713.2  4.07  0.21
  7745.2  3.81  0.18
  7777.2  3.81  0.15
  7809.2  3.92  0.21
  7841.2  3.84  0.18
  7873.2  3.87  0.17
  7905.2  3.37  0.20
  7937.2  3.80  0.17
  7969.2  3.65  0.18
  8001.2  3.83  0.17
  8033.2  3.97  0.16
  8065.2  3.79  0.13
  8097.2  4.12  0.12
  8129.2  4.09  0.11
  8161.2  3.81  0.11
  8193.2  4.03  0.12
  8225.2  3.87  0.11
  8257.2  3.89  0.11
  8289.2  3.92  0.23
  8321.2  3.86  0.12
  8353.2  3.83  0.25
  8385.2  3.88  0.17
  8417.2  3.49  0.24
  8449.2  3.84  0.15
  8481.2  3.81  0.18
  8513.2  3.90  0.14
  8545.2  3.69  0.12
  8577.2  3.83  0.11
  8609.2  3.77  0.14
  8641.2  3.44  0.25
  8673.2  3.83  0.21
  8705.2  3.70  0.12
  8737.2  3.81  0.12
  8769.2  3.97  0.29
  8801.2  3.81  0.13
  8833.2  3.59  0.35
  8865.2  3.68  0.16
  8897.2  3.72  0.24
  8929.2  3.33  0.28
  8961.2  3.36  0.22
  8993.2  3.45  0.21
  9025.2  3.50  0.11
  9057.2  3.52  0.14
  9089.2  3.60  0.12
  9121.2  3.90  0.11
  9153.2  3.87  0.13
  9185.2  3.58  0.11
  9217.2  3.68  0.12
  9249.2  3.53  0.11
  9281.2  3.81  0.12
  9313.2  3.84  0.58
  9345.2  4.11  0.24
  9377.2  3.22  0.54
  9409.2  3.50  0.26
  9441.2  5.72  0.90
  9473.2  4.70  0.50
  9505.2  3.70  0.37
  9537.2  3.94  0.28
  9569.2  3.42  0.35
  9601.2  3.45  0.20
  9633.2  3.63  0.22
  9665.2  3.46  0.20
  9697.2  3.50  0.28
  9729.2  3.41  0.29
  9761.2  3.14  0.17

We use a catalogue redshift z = 0.26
